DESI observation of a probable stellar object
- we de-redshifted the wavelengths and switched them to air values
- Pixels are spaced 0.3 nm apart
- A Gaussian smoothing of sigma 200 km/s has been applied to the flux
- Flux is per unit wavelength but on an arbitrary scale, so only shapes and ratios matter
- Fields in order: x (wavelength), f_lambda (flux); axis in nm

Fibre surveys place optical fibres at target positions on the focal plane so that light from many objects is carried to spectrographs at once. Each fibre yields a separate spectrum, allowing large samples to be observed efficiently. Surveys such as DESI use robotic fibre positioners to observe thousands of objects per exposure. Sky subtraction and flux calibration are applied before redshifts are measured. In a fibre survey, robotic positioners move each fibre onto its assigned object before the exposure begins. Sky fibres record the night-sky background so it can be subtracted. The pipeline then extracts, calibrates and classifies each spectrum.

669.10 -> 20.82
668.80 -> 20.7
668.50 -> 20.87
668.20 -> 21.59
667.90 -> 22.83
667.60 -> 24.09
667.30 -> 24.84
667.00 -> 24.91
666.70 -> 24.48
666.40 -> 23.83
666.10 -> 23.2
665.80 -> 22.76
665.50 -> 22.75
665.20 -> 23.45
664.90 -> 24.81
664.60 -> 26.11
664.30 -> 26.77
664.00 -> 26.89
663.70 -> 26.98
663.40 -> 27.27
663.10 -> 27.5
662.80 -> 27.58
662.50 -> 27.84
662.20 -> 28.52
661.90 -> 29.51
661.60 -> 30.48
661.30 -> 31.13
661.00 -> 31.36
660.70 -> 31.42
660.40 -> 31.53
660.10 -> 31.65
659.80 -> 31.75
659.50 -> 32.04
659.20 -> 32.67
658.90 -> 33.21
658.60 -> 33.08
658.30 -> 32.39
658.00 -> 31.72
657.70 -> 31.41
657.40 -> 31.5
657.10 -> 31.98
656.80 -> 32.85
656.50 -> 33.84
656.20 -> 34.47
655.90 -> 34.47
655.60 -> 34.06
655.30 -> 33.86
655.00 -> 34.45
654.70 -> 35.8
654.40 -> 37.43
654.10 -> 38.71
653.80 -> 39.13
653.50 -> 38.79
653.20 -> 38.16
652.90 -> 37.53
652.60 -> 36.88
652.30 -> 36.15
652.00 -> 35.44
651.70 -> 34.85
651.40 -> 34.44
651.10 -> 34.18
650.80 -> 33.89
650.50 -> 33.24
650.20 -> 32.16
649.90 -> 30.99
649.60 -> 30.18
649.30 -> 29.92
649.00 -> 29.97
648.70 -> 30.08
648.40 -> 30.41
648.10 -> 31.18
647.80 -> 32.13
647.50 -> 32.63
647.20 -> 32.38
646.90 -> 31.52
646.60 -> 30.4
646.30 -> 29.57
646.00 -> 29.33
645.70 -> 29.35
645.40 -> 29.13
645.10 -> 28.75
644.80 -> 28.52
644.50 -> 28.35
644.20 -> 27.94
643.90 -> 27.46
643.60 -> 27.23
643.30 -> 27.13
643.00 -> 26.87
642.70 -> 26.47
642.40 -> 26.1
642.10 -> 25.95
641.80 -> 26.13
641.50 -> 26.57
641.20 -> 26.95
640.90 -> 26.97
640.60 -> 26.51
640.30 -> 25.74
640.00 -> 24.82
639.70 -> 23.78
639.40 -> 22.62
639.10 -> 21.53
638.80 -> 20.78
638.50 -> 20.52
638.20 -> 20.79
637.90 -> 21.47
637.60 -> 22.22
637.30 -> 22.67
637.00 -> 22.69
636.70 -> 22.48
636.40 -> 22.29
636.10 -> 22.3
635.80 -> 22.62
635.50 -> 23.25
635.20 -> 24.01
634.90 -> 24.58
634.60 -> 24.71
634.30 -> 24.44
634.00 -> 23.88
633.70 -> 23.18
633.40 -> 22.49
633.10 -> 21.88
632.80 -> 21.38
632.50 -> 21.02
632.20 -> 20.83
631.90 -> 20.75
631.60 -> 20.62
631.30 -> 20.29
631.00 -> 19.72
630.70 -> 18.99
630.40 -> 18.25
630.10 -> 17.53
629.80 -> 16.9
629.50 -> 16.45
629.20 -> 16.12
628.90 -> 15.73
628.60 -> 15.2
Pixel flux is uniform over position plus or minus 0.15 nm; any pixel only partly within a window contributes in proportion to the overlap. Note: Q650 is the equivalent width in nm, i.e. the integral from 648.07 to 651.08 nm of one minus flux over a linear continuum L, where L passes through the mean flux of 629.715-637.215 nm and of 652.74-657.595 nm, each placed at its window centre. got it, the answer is 0.05 nm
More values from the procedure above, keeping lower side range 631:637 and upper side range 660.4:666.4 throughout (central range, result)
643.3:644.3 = -0.14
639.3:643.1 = -0.36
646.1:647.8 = -0.47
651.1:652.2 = -0.42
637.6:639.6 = 0.15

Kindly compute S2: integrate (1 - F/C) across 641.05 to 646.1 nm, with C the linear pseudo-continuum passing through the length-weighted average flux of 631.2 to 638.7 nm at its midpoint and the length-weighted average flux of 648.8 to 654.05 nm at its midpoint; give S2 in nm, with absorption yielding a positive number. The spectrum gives 0.205 nm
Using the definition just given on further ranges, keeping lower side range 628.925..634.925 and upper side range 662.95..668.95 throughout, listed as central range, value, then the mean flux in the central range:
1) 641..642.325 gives -0.294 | 26.4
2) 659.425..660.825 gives -0.472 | 31.7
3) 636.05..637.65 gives -0.106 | 22.5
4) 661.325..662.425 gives -0.263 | 29.6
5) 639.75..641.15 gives -0.290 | 25.9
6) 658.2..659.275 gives -0.427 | 32.9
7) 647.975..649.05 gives -0.387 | 30.4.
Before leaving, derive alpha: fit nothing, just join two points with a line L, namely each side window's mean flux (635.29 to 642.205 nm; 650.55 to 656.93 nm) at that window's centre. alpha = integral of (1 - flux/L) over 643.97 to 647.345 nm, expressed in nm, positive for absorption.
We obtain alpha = -0.04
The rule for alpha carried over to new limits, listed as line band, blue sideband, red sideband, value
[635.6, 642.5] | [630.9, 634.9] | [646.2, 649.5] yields 0.56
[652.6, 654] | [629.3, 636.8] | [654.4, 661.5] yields -0.35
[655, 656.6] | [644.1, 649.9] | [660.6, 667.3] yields -0.33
